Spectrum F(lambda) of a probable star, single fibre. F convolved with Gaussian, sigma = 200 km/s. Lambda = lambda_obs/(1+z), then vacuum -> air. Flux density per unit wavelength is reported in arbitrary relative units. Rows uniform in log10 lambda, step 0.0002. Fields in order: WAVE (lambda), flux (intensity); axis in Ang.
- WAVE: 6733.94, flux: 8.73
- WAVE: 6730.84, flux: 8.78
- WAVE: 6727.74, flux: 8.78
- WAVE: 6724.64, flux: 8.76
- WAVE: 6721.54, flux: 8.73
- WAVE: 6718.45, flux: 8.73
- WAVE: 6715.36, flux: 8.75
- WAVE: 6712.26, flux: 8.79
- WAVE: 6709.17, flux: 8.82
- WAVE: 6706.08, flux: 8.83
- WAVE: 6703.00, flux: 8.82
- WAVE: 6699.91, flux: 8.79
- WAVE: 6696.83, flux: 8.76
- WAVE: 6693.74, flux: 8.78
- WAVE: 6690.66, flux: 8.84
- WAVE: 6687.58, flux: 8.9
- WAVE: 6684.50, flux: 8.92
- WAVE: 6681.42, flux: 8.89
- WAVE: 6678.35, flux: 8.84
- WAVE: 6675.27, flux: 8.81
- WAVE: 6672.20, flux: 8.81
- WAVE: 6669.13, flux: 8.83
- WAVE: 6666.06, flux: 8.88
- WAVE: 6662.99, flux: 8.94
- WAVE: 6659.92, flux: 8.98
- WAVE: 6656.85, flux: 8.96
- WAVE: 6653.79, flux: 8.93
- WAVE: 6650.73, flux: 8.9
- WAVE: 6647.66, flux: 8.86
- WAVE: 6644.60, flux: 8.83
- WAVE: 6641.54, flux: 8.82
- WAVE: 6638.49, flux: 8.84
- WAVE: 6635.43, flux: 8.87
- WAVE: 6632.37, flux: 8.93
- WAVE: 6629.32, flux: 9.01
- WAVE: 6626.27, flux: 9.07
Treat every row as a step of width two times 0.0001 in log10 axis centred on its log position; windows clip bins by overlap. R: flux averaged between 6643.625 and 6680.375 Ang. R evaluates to 8.88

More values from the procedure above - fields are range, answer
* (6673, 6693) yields 8.86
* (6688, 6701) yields 8.8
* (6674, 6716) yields 8.82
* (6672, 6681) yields 8.83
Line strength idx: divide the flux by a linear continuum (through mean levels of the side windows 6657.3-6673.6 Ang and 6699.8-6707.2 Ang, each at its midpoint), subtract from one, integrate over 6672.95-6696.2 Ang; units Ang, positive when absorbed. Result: 0.0 Ang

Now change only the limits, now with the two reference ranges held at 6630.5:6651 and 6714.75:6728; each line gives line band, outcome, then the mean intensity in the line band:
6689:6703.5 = 0.0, 8.8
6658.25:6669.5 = -0.1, 8.91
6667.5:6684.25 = -0.1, 8.85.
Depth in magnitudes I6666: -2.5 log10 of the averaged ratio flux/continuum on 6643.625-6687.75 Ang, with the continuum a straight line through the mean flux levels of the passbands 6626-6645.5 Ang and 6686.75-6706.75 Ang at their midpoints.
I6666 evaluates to 0.00 mag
